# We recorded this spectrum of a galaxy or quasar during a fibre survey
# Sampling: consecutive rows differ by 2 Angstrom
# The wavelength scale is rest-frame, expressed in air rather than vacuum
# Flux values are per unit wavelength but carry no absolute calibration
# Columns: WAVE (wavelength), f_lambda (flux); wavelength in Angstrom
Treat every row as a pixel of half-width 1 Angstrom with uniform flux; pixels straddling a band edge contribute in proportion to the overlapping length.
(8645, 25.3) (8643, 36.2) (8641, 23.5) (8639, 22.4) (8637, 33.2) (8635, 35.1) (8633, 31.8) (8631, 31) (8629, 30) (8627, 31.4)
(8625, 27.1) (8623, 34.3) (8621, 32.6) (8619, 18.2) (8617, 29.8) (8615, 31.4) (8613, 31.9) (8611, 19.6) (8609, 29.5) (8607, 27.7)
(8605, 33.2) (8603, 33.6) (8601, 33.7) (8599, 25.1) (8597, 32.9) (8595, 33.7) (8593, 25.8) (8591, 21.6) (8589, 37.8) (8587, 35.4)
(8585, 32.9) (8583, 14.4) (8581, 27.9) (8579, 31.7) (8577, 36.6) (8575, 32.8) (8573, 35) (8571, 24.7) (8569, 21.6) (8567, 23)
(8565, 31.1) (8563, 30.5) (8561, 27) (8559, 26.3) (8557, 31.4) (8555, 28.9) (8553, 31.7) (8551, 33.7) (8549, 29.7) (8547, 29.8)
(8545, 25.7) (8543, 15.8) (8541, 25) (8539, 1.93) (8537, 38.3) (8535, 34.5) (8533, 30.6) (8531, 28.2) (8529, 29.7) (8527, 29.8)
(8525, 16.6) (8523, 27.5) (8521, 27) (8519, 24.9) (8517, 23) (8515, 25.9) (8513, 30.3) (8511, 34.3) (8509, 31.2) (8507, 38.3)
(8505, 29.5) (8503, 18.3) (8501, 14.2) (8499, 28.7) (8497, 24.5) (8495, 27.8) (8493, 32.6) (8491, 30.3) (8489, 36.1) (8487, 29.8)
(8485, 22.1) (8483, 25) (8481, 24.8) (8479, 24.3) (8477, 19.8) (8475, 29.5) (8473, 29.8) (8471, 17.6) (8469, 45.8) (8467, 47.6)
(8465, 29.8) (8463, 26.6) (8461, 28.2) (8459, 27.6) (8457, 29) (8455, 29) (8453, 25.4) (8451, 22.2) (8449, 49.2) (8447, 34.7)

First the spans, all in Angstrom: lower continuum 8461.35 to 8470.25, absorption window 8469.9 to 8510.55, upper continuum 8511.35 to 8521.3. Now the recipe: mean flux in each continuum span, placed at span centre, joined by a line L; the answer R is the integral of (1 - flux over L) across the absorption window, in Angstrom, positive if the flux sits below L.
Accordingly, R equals 5.8 Angstrom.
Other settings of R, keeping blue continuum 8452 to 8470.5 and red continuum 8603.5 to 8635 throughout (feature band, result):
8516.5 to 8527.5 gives 2.2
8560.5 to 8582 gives 0.6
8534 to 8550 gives 2.9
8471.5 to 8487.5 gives 3.2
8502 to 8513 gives 0.3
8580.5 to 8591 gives 0.4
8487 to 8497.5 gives 0.3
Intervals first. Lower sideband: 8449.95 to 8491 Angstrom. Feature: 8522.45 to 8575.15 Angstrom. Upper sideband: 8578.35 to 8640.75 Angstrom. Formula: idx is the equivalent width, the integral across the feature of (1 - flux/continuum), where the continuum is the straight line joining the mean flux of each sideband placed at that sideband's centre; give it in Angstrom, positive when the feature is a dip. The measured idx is 3.1 Angstrom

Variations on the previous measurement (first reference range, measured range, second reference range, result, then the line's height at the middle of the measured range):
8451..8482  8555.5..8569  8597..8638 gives 0.8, 29.6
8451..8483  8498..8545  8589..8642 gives 4.4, 28.9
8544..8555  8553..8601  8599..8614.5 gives 1.0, 29.8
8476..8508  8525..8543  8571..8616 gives 1.3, 28.1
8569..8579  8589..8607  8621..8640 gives 0.4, 31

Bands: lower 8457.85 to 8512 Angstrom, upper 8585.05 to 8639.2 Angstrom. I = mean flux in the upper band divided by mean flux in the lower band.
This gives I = 1.05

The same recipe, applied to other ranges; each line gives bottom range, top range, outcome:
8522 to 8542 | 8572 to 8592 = 1.17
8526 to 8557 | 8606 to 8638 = 1.07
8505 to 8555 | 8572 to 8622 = 1.08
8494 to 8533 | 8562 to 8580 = 1.10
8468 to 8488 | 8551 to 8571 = 1.05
